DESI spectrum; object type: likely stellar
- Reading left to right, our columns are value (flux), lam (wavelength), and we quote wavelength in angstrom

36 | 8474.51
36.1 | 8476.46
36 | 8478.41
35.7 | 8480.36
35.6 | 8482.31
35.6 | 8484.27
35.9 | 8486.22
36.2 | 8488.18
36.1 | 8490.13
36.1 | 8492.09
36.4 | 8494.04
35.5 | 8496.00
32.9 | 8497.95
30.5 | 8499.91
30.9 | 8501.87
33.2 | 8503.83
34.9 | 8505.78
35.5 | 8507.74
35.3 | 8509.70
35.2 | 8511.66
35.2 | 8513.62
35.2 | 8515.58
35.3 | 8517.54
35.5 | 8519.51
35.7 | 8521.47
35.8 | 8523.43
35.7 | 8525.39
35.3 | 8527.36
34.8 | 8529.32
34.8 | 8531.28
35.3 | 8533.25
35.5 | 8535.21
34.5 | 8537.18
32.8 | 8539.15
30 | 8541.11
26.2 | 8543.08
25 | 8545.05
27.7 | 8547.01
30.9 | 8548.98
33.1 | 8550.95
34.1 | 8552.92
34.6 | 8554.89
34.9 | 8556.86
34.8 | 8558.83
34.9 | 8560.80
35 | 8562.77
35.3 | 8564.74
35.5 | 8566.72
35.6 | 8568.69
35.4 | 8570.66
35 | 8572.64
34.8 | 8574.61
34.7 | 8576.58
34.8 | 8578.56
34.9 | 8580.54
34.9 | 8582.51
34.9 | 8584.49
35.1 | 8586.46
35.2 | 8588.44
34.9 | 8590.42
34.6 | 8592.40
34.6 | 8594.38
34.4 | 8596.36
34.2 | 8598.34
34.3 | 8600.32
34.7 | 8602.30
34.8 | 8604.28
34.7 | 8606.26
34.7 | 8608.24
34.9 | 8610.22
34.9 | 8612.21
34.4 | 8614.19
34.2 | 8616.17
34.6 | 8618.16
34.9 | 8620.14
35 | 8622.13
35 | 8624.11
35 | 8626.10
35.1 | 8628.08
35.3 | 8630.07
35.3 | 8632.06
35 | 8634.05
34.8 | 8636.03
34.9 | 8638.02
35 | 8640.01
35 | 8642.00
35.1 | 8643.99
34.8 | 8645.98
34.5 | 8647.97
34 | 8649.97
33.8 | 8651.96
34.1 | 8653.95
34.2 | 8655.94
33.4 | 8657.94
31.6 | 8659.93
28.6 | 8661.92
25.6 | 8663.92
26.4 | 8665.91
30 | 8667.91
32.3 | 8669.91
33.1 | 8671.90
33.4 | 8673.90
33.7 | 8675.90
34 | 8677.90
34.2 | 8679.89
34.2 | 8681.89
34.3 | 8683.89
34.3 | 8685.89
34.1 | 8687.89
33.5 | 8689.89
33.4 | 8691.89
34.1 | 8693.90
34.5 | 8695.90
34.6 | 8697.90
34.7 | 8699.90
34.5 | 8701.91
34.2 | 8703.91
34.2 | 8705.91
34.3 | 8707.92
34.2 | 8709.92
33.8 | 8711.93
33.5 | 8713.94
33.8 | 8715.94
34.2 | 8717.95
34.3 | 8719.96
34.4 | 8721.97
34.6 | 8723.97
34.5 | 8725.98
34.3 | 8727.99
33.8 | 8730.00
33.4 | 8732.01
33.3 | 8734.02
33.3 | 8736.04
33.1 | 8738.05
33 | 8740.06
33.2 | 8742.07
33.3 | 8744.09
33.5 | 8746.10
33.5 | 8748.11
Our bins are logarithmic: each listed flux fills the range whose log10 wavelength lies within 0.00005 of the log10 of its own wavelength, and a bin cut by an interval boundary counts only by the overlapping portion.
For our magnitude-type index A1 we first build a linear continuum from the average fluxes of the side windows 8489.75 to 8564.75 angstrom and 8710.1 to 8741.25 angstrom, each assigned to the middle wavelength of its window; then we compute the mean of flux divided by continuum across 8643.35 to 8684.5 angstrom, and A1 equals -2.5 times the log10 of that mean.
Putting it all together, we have 0.04 mag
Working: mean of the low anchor 33.8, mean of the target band 32.6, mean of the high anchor 33.8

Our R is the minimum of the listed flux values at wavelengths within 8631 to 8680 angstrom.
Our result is 25.6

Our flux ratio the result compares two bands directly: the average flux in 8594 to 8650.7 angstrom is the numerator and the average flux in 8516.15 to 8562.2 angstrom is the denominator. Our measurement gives 1.04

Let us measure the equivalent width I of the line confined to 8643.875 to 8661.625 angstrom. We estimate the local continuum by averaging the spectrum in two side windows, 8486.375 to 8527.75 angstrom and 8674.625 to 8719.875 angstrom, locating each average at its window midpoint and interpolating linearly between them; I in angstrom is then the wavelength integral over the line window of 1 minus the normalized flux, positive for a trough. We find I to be 0.3 angstrom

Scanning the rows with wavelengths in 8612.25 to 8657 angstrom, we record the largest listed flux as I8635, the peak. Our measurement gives 35.3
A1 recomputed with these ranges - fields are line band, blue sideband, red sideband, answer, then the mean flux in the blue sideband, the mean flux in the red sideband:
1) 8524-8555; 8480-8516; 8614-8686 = 0.064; 34.8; 33.6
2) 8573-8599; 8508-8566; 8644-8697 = -0.043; 33.8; 32.9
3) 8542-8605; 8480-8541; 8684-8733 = 0.024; 34.9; 34.1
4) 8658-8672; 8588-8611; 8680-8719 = 0.157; 34.7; 34.1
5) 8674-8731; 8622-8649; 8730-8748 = -0.008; 35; 33.3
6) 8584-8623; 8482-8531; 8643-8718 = -0.021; 35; 33.3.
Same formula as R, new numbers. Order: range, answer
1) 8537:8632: 25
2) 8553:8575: 34.6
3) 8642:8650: 34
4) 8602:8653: 33.8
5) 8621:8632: 35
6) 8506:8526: 35.2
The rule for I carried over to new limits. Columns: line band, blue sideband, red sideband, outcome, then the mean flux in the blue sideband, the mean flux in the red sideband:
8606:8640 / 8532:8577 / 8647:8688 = -2.1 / 33.3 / 32.5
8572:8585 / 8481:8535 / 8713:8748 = -0.1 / 35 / 33.7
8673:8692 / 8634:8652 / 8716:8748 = 0.2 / 34.7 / 33.7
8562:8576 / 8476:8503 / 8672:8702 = -0.3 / 34.9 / 34.1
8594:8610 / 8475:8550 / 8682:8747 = -0.3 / 34.1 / 33.9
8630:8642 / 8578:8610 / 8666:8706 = -0.3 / 34.7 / 33.6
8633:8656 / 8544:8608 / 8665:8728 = -0.5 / 34.1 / 33.7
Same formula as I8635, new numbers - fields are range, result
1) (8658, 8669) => 31.6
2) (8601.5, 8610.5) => 34.9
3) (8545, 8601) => 35.6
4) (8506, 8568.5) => 35.8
